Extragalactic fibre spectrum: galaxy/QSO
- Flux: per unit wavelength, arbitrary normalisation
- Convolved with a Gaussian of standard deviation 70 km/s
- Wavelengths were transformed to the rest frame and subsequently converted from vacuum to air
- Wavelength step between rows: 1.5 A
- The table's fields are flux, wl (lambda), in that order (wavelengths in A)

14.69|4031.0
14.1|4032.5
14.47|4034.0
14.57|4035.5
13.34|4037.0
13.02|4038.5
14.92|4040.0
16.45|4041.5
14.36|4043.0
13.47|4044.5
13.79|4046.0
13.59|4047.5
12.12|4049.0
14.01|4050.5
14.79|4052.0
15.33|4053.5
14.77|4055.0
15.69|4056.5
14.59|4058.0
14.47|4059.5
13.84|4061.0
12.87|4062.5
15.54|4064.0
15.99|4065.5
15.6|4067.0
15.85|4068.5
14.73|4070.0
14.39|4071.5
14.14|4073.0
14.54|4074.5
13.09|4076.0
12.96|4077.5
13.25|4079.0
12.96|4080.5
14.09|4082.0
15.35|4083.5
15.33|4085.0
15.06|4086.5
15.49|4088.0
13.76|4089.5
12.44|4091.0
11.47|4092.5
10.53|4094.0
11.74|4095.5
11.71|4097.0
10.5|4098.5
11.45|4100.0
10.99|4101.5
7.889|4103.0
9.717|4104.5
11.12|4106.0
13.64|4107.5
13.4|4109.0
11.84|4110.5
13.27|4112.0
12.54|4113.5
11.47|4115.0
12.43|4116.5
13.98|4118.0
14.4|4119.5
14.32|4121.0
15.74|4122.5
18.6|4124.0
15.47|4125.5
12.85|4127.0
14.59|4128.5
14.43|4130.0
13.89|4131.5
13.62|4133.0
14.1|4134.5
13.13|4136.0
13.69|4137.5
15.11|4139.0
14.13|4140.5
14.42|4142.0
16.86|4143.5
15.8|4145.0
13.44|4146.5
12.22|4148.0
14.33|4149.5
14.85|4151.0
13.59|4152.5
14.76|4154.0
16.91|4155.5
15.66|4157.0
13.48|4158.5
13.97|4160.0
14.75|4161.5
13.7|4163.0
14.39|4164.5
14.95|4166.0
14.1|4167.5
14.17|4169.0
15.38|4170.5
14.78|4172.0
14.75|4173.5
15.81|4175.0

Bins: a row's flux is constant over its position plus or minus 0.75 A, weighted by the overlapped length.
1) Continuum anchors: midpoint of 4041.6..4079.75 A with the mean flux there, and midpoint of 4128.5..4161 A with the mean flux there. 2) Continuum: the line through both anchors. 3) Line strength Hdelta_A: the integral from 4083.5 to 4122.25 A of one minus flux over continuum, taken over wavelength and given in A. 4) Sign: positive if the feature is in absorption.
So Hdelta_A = 5.0 A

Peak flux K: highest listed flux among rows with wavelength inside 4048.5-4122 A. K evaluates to 15.99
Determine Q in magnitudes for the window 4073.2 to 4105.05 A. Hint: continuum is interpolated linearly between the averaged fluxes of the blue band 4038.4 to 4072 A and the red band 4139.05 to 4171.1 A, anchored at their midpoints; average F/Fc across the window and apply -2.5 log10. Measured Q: 0.15 mag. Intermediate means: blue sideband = 14.6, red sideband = 14.6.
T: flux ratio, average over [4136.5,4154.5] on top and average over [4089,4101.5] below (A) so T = 1.2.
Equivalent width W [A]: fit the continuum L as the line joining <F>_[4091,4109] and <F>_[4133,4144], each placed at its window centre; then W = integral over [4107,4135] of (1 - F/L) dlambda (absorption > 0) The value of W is -2.22 A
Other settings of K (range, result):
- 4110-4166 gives 18.6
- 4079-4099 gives 15.49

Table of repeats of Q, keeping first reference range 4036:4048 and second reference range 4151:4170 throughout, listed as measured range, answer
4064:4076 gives -0.05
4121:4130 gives -0.06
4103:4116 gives 0.21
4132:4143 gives 0.03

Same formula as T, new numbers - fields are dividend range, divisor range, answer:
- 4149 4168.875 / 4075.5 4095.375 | 1.08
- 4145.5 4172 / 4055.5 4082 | 1.00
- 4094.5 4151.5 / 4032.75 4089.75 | 0.93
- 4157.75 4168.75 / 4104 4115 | 1.16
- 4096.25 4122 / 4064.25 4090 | 0.83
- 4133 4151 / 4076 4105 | 1.14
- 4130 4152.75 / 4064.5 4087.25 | 0.98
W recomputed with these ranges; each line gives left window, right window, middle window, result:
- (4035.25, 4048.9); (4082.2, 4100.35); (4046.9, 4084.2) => -2.2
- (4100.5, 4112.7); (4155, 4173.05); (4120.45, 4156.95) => -3.9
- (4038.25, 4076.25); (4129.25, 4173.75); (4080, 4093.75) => 0.6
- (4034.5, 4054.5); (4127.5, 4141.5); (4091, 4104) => 3.0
